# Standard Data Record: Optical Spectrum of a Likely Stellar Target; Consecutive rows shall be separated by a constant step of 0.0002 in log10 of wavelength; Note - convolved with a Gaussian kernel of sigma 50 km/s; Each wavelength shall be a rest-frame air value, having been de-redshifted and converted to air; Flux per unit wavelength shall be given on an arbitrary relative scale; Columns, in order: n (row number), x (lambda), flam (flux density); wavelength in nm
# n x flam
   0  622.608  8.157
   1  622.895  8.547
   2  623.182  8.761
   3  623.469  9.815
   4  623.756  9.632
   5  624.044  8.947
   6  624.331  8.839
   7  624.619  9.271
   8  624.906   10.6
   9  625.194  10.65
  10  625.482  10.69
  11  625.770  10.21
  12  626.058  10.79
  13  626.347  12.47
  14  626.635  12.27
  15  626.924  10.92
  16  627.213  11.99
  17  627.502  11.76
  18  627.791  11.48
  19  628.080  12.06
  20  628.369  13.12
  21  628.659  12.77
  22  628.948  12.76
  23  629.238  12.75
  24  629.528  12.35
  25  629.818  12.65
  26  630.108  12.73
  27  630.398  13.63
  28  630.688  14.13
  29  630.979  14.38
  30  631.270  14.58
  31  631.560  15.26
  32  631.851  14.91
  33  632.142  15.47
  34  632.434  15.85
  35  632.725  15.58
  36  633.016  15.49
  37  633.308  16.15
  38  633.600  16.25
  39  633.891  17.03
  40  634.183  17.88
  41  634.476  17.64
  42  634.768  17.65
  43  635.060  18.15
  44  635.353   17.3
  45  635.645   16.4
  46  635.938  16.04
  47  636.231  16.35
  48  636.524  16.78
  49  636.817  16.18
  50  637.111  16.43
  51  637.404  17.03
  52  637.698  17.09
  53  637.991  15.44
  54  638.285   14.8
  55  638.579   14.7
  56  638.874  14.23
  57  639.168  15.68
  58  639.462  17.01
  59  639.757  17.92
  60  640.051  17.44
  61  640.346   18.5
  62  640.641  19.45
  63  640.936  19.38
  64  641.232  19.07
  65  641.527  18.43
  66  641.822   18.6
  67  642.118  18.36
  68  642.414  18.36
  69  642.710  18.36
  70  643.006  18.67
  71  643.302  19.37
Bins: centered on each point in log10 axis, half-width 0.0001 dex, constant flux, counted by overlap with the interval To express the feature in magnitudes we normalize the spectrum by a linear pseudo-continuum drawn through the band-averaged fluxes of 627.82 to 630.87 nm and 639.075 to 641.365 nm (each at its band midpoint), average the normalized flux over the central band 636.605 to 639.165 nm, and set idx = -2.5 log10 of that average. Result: 0.08 mag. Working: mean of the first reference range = 12.9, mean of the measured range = 15.8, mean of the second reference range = 18.1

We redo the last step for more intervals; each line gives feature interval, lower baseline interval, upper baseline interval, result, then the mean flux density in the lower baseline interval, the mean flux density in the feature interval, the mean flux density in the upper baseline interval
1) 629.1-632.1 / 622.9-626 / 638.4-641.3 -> -0.09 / 9.72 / 13.8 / 17.3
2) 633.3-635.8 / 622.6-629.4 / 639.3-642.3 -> -0.13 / 10.9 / 17.2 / 18.4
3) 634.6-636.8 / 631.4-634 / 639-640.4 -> -0.04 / 15.8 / 16.9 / 17.2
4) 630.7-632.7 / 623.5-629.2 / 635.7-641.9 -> -0.11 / 11.1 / 15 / 17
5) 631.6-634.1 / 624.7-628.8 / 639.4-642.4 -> -0.10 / 11.5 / 15.9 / 18.5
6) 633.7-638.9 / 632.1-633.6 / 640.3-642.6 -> 0.02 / 15.8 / 16.6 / 18.8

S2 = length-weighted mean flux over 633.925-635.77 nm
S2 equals 17.5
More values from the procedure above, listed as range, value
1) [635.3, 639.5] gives 16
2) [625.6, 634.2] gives 13.6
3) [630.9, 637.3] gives 16.3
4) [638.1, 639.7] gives 15.4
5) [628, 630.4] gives 12.7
